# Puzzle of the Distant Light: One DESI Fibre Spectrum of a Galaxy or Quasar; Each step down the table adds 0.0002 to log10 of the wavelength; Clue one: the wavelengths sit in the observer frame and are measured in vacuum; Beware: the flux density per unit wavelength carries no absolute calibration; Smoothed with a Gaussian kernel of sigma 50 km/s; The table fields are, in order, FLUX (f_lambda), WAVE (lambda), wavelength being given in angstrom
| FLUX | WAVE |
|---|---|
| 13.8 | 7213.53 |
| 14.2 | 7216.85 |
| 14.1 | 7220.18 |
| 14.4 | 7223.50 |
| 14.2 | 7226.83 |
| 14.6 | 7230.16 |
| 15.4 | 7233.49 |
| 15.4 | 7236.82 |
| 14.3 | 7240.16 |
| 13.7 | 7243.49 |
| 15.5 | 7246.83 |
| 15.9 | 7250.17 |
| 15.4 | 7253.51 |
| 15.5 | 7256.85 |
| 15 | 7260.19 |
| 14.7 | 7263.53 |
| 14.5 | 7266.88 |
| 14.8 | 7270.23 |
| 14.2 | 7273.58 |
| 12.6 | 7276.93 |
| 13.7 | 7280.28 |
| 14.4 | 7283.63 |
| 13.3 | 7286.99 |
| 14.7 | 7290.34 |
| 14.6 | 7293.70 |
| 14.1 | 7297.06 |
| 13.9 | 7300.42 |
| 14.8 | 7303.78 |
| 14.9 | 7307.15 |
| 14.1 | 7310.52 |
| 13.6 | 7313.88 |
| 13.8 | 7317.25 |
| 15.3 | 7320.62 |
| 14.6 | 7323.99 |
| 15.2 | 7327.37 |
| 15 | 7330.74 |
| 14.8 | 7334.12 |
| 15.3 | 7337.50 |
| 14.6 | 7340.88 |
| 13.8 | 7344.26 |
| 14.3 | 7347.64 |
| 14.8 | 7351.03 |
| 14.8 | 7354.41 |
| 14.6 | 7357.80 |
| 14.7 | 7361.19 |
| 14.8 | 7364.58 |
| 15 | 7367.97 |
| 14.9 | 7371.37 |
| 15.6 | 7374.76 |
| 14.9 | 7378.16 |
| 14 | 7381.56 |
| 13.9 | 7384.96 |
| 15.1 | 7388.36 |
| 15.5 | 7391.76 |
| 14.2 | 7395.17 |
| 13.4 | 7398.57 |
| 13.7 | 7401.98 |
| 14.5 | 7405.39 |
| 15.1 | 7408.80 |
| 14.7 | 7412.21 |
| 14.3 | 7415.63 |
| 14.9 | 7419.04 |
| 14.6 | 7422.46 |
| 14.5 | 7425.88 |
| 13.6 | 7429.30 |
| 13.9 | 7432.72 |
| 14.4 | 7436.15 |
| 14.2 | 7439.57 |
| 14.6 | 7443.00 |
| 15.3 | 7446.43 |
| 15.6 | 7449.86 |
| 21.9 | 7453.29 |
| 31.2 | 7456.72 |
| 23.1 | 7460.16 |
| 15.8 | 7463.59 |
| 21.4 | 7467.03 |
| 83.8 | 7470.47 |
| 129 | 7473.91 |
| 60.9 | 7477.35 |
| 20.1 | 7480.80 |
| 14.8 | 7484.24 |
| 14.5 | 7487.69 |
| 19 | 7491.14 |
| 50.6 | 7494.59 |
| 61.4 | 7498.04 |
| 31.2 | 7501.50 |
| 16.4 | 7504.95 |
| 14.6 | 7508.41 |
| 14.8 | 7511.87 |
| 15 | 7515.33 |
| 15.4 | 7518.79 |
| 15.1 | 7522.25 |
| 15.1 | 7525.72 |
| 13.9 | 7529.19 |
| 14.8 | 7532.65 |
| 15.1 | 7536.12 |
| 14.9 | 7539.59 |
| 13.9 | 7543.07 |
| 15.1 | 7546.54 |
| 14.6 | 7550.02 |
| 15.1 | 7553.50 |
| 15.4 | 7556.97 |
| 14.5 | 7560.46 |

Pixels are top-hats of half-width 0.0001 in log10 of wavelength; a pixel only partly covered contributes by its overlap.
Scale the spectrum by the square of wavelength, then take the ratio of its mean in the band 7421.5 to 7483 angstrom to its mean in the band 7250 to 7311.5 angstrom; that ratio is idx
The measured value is 2.2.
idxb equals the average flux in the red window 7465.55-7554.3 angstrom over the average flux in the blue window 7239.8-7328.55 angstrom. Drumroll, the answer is 1.95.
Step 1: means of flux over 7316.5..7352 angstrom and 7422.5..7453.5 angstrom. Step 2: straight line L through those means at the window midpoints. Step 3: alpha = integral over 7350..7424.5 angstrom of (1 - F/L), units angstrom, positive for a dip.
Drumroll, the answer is 1.0 angstrom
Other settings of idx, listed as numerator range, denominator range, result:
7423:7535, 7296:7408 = 1.87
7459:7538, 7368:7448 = 2.13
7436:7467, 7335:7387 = 1.32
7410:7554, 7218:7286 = 1.73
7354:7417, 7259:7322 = 1.05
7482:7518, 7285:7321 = 1.84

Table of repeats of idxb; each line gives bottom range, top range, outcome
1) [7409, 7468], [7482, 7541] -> 1.25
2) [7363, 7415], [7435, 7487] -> 2.25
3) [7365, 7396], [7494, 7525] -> 1.67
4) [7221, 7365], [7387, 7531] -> 1.63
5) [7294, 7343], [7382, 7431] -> 0.99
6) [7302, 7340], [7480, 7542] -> 1.42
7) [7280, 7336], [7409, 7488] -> 1.84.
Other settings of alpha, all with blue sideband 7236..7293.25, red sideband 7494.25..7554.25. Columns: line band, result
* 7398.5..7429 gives 5.4 angstrom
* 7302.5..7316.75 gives 1.1 angstrom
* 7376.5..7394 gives 2.4 angstrom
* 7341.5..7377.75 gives 3.8 angstrom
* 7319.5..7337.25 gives 0.9 angstrom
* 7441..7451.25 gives 1.7 angstrom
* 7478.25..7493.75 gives -1.9 angstrom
